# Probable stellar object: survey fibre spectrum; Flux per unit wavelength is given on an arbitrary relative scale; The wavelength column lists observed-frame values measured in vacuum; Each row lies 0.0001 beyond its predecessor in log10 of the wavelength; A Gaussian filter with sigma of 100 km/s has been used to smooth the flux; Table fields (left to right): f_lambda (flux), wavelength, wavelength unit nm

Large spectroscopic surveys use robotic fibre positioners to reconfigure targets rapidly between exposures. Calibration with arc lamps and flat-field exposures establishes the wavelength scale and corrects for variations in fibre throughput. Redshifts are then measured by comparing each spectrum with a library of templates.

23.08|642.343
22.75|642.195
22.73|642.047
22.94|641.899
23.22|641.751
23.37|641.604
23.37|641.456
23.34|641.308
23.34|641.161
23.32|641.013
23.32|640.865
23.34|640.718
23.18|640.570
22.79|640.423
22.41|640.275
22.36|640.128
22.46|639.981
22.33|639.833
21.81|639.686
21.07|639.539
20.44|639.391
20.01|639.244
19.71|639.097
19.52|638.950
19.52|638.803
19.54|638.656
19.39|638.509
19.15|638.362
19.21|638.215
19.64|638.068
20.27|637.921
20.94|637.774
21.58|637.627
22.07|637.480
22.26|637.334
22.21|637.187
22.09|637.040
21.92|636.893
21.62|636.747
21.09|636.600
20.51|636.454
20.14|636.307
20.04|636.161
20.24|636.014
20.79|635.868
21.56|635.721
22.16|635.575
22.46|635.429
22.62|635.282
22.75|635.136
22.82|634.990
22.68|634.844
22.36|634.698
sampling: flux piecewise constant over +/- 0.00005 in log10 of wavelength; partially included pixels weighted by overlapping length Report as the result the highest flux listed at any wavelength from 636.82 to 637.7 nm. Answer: 22.26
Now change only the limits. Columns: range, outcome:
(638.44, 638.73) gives 19.54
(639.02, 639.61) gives 21.07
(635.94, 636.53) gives 20.51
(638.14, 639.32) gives 20.01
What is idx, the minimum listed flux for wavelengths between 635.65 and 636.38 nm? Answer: 20.04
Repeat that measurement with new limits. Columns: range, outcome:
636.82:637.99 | 20.27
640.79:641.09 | 23.32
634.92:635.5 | 22.46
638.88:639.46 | 19.52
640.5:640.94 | 23.18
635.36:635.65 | 22.16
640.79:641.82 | 23.22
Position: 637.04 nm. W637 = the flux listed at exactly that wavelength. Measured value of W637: 22.09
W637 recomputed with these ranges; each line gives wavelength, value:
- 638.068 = 19.64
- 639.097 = 19.71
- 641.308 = 23.34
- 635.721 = 21.56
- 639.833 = 22.33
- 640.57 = 23.18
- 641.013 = 23.32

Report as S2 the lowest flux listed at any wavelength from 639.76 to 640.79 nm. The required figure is 22.33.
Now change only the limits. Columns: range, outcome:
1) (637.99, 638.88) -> 19.15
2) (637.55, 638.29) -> 19.21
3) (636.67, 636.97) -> 21.62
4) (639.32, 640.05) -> 20.44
